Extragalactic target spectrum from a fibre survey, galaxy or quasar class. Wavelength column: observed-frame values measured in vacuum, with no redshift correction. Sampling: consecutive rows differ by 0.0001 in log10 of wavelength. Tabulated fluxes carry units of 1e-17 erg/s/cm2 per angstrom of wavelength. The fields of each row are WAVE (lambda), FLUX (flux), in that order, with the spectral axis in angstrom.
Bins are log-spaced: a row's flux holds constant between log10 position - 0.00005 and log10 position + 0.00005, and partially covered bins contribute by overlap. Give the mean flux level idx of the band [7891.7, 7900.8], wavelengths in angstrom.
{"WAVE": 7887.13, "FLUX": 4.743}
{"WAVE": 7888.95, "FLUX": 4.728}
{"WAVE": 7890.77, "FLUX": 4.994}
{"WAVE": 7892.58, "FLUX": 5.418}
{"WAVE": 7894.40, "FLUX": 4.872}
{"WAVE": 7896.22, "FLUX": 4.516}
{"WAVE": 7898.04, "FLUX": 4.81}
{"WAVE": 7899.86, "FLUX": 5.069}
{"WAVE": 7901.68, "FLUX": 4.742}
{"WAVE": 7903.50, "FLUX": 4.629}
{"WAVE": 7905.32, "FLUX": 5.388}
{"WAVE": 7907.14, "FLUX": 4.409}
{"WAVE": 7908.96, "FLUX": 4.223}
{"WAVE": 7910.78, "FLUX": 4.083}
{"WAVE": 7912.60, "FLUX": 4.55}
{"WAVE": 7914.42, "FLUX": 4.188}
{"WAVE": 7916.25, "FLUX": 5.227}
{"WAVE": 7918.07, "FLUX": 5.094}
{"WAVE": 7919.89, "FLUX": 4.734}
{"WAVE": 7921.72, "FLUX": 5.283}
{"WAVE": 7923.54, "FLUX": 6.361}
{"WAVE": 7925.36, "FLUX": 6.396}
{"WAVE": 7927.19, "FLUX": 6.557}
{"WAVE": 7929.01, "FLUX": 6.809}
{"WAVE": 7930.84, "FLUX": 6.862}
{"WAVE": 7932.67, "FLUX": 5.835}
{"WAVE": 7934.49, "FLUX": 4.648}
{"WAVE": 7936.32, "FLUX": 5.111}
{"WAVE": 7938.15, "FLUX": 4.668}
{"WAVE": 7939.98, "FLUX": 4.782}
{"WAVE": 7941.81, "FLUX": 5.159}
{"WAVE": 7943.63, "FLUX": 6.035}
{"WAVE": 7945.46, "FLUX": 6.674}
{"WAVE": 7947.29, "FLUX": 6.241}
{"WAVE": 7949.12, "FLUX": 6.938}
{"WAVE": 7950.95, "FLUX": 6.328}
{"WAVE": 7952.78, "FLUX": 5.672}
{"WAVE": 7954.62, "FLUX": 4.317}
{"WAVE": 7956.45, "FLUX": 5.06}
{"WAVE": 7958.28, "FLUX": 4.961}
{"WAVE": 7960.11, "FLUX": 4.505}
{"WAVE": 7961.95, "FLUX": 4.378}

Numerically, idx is 4.93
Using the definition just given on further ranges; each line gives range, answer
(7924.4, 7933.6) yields 6.49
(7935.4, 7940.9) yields 4.85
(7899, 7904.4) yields 4.81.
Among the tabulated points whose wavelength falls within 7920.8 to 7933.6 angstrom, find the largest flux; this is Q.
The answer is 6.862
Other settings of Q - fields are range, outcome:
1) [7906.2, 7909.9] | 4.409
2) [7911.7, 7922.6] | 5.283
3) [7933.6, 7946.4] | 6.674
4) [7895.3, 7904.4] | 5.069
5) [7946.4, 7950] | 6.938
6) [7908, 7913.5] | 4.55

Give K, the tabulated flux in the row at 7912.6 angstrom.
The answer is 4.55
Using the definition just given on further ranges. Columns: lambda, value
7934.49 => 4.648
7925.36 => 6.396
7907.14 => 4.409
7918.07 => 5.094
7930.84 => 6.862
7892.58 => 5.418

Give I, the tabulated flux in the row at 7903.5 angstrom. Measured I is 4.629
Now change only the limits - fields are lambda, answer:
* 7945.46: 6.674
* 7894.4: 4.872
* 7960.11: 4.505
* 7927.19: 6.557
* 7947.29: 6.241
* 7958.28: 4.961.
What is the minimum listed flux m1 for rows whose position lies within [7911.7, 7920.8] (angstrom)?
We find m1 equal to 4.188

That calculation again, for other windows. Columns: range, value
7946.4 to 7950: 6.241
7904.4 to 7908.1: 4.409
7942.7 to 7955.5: 4.317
